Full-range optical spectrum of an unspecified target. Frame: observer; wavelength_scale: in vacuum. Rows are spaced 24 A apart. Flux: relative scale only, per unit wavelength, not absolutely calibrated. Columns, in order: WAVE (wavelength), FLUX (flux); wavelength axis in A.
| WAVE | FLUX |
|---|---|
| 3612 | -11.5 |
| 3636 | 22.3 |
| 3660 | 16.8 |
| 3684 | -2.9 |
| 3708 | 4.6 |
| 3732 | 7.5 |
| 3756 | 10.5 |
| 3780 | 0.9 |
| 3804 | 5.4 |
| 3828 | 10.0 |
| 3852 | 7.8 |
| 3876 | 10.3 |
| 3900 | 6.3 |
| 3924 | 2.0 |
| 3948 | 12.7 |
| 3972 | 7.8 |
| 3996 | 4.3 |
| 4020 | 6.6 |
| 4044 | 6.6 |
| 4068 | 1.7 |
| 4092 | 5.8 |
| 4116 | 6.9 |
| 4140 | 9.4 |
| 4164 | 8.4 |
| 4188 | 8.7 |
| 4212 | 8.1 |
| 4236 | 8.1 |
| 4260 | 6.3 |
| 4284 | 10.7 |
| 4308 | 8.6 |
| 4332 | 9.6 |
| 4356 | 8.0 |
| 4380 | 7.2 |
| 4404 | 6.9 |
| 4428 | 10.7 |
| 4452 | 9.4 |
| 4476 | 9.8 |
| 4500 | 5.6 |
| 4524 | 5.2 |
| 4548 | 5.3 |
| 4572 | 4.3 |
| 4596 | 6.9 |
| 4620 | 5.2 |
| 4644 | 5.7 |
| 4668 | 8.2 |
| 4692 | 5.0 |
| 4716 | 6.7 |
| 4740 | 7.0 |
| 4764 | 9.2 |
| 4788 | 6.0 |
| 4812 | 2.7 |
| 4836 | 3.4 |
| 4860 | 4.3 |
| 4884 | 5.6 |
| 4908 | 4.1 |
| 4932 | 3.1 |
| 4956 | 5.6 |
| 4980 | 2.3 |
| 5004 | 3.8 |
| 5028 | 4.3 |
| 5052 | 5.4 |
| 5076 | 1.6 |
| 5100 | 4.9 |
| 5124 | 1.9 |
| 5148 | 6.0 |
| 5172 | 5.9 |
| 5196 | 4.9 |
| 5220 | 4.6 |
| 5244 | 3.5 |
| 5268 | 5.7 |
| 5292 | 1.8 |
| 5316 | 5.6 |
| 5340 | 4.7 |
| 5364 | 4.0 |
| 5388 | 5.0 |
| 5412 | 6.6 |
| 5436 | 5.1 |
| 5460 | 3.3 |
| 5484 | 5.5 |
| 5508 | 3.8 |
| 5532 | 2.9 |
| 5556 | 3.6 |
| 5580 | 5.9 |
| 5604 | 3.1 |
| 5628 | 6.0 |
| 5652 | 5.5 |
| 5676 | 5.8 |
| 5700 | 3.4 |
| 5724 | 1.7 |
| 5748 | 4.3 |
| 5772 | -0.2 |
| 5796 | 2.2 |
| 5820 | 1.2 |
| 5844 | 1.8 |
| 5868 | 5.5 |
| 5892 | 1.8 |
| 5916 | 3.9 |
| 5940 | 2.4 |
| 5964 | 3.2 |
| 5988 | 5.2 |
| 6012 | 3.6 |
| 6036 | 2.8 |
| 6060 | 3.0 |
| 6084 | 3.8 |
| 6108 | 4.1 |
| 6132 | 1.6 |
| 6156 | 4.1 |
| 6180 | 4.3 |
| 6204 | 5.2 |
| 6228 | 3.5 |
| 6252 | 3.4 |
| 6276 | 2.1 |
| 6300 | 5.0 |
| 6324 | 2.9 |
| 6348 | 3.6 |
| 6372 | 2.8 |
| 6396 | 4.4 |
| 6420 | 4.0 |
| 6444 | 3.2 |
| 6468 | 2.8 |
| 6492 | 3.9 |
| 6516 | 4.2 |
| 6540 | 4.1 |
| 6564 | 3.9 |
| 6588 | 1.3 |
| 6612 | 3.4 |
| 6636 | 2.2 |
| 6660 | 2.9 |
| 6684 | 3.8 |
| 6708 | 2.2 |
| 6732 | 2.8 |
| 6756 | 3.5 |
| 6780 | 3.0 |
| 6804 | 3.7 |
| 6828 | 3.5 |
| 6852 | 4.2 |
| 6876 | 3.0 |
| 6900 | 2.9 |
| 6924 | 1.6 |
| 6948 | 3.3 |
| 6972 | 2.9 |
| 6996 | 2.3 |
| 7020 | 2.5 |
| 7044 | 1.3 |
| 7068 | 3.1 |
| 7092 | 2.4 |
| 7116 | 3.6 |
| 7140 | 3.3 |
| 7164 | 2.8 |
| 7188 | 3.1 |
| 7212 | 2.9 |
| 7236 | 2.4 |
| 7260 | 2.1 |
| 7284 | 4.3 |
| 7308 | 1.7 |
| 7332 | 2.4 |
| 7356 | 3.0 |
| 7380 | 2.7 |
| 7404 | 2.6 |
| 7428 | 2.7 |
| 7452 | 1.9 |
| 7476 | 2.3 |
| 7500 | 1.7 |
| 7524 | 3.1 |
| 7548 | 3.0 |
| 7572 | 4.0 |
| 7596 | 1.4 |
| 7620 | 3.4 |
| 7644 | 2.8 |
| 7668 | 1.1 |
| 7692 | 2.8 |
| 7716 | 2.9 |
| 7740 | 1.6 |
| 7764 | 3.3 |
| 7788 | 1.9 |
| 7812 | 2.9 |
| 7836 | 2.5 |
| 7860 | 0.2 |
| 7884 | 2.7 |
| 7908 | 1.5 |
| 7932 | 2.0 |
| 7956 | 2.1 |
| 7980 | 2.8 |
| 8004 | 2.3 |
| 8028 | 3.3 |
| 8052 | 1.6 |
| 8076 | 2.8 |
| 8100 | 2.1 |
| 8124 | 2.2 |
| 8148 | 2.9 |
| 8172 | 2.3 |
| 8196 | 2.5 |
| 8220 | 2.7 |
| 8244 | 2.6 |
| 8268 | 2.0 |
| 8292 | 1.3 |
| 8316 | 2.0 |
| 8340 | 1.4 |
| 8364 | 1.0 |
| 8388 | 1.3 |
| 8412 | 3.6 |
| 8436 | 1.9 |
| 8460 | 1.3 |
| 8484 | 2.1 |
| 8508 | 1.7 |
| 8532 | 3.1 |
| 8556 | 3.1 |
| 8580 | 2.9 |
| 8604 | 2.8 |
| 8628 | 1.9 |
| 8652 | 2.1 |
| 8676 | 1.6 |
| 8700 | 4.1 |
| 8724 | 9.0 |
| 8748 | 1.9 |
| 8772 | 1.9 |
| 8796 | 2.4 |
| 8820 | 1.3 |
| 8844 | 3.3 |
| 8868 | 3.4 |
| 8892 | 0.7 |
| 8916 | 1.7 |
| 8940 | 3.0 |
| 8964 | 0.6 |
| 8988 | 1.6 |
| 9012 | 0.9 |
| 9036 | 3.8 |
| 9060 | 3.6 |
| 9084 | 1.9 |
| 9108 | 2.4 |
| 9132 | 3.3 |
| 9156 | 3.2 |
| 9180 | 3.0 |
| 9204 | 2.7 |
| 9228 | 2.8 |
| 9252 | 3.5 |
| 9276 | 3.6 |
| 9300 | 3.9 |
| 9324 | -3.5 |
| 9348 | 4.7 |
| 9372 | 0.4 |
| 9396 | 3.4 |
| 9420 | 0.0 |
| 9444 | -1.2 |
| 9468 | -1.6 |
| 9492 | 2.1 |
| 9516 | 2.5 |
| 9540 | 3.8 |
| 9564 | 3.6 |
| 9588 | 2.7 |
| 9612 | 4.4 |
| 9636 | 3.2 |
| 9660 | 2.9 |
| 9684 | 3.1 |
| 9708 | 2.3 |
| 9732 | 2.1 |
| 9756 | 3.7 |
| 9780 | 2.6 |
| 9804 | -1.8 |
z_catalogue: 1.339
